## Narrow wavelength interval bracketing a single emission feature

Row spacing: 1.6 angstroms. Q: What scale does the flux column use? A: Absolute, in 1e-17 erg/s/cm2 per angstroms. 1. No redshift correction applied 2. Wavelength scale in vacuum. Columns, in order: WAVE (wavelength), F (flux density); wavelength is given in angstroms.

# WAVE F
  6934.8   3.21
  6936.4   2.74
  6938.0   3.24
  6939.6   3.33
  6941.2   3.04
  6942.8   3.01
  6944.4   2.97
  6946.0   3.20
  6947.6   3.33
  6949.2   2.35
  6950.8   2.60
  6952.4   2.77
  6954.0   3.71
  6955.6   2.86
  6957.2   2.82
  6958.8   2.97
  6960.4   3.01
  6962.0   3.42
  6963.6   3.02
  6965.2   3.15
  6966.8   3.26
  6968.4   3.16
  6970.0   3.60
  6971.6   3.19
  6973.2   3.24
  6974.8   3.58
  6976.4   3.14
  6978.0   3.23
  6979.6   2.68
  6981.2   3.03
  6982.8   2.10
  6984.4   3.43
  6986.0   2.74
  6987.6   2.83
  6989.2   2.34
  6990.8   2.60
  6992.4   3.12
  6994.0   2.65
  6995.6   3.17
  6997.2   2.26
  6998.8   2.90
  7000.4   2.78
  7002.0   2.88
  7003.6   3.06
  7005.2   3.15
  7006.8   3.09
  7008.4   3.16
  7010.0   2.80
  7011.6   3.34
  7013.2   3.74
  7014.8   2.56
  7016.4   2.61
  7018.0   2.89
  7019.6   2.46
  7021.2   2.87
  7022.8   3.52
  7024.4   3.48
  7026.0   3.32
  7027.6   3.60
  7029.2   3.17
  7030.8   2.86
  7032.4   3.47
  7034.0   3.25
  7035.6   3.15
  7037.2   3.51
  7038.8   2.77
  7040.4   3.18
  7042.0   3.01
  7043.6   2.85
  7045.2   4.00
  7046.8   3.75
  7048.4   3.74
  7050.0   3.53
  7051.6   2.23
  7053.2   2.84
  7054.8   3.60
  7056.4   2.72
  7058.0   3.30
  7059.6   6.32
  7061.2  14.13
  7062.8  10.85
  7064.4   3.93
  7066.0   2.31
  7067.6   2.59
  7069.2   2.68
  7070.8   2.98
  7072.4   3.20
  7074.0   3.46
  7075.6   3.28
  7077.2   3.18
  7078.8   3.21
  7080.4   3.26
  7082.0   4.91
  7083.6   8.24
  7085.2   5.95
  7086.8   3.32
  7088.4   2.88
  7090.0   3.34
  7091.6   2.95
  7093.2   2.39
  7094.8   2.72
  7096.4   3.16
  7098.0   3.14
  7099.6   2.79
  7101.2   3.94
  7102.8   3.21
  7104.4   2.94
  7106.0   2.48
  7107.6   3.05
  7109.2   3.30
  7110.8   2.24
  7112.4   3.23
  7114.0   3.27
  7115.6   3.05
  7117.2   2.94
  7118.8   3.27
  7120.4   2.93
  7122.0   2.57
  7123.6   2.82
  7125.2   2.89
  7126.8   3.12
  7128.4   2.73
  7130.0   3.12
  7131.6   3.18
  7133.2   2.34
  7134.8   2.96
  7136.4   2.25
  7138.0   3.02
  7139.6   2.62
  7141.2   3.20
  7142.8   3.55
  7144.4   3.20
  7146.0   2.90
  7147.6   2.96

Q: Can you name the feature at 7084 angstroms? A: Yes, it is [N II]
